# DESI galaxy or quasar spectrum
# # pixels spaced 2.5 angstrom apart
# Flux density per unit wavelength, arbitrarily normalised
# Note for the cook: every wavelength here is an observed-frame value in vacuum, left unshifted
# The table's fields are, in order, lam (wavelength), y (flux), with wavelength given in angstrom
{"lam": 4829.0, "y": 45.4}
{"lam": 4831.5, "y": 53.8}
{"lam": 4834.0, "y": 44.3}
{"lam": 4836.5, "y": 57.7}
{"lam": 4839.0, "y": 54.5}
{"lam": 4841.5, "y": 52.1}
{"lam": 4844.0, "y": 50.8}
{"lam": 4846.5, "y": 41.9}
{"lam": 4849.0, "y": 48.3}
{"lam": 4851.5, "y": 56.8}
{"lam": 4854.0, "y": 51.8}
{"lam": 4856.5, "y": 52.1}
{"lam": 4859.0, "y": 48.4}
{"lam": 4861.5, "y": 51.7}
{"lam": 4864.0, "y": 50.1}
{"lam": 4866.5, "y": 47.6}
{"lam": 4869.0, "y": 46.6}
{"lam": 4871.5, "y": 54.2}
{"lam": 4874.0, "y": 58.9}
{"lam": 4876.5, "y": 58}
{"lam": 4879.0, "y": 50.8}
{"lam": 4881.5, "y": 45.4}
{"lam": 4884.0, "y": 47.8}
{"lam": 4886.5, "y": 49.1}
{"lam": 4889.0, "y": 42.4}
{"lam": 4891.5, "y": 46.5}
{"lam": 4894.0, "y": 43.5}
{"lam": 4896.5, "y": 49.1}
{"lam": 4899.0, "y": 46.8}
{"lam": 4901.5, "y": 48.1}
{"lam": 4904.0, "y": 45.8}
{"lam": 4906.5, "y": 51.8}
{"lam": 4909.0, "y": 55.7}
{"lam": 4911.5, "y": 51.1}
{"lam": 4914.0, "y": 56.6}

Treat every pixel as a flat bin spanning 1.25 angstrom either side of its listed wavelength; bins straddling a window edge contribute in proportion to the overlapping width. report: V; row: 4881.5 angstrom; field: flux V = 45.4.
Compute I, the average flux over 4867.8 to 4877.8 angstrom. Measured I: 54.4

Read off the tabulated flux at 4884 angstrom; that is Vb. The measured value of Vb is 47.8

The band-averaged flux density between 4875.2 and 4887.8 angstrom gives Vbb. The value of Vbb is 50.2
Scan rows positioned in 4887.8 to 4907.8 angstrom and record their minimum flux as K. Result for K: 42.4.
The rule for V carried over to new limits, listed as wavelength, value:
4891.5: 46.5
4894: 43.5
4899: 46.8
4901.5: 48.1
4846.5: 41.9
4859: 48.4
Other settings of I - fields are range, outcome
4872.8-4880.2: 55.9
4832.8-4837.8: 51.1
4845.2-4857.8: 50.2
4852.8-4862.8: 51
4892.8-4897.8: 46.3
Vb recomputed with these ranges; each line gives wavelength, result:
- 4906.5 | 51.8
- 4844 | 50.8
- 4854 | 51.8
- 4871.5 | 54.2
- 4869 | 46.6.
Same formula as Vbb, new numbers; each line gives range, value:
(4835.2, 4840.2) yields 56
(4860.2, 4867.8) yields 49.8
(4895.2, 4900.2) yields 47.9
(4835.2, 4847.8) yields 51.4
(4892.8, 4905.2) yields 46.7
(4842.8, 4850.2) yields 47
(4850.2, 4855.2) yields 54.3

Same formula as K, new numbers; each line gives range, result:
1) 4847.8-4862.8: 48.3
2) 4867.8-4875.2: 46.6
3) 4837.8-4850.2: 41.9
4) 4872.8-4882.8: 45.4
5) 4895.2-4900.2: 46.8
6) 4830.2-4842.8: 44.3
